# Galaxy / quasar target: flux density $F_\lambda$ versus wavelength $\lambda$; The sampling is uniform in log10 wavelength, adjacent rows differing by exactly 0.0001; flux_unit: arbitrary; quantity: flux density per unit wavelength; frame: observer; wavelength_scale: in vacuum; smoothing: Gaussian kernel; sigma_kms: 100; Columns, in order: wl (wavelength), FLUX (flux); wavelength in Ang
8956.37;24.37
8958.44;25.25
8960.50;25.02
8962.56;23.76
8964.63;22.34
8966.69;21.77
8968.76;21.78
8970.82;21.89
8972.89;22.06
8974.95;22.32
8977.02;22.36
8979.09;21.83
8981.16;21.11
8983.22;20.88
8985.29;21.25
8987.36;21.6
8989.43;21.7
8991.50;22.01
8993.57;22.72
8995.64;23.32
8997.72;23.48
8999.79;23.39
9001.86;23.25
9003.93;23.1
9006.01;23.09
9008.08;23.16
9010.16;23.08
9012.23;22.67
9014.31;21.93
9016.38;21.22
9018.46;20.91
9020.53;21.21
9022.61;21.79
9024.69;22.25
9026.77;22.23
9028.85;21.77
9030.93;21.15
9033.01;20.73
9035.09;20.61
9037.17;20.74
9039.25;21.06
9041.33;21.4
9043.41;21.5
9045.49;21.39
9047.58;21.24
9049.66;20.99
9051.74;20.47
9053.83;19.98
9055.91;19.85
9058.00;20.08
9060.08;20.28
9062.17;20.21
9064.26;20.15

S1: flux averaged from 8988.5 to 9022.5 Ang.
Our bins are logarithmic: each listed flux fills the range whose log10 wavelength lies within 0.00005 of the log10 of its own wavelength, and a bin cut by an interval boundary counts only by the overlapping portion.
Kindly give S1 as 22.5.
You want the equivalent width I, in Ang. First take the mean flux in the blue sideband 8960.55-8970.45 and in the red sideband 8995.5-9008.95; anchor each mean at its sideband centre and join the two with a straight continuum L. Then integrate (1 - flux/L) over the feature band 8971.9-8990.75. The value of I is 1.0 Ang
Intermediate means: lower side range 22.6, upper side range 23.2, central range 21.7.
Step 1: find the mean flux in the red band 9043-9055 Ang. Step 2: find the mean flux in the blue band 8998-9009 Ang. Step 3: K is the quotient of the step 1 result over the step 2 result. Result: 0.9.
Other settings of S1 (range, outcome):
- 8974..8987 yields 21.6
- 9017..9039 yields 21.3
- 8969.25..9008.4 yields 22.3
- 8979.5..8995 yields 21.7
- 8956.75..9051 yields 22.1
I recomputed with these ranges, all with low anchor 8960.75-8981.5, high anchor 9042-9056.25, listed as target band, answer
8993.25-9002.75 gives -0.65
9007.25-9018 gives -0.40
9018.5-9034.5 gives -0.20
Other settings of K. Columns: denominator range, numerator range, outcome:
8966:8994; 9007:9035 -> 1.00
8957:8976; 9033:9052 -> 0.92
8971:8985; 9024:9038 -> 0.98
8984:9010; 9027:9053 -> 0.93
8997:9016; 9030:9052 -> 0.92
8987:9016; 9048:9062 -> 0.89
